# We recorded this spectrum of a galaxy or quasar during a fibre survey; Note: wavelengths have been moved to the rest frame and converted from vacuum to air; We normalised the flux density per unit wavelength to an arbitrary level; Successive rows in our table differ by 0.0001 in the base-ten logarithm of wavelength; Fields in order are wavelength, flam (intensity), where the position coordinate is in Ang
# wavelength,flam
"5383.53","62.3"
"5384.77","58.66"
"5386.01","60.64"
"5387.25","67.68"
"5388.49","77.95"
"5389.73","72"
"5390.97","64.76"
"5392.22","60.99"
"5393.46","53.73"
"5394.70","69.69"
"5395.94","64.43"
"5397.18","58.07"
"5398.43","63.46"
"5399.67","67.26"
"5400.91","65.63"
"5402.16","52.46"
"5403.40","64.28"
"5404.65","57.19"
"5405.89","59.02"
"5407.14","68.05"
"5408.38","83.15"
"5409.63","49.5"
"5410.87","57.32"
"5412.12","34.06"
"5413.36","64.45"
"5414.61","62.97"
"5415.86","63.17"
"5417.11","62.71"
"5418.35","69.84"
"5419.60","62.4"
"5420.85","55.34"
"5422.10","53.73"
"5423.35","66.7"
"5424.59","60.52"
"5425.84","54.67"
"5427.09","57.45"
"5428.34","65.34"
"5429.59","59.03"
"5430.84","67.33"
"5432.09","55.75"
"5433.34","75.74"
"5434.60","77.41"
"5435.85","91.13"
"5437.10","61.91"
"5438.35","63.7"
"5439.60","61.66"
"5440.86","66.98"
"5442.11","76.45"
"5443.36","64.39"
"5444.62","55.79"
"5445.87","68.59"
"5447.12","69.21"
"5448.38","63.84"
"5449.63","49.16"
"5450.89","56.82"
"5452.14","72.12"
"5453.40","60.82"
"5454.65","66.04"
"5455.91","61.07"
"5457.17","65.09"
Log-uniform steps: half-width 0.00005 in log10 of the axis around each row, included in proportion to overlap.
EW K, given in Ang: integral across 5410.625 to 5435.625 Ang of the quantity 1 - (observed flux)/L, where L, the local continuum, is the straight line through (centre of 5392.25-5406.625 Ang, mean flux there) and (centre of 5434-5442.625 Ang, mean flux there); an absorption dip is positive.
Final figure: 2.1 Ang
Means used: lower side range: 61.4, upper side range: 71.3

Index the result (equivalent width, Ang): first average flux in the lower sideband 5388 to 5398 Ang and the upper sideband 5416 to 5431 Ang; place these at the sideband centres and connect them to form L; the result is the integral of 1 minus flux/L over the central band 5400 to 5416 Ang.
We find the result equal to 0.8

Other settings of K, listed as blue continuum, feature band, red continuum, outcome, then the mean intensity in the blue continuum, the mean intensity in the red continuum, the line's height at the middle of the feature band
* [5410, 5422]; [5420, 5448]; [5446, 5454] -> -2.0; 58.7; 62.4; 60.7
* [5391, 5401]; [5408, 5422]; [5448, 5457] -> 0.6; 62.9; 61.5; 62.4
